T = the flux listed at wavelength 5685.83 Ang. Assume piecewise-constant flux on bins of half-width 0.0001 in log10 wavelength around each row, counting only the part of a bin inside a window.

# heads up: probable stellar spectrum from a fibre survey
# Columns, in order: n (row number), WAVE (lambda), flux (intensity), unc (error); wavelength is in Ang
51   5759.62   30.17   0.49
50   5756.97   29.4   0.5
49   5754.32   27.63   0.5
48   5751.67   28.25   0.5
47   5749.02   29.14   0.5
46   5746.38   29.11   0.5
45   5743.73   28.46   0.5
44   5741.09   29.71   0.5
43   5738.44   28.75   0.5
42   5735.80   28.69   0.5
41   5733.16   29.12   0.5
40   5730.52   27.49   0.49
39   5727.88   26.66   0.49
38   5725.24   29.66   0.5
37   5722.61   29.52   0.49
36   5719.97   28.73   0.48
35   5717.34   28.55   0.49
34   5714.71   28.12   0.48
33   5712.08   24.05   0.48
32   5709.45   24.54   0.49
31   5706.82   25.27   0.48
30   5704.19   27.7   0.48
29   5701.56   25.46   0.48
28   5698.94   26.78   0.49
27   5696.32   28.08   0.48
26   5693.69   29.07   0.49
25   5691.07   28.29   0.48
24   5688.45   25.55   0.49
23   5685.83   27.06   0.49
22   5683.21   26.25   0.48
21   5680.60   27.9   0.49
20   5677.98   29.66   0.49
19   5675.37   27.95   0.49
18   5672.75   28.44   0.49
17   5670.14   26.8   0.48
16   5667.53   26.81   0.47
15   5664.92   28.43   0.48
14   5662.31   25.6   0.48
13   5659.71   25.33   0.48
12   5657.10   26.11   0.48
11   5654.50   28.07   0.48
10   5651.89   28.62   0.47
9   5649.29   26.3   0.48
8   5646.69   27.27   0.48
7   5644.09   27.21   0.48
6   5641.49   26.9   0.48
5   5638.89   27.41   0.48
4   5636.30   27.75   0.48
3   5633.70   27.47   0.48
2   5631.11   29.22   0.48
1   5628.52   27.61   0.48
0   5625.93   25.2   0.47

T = 27.06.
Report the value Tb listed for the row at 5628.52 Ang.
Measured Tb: 27.61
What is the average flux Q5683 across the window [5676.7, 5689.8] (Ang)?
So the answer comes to 27.3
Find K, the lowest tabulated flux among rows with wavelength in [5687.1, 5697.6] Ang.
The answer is 25.55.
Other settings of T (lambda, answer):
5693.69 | 29.07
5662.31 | 25.6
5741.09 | 29.71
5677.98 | 29.66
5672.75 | 28.44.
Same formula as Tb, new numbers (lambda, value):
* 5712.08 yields 24.05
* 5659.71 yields 25.33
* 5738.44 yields 28.75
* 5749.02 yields 29.14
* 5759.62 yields 30.17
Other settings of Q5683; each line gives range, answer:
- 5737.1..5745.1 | 29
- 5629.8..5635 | 28.4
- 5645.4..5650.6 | 26.8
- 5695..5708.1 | 26.7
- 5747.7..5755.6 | 28.3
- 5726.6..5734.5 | 27.8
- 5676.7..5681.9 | 28.8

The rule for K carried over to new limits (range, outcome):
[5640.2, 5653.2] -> 26.3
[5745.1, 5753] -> 28.25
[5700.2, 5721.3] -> 24.05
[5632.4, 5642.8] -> 26.9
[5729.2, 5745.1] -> 27.49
